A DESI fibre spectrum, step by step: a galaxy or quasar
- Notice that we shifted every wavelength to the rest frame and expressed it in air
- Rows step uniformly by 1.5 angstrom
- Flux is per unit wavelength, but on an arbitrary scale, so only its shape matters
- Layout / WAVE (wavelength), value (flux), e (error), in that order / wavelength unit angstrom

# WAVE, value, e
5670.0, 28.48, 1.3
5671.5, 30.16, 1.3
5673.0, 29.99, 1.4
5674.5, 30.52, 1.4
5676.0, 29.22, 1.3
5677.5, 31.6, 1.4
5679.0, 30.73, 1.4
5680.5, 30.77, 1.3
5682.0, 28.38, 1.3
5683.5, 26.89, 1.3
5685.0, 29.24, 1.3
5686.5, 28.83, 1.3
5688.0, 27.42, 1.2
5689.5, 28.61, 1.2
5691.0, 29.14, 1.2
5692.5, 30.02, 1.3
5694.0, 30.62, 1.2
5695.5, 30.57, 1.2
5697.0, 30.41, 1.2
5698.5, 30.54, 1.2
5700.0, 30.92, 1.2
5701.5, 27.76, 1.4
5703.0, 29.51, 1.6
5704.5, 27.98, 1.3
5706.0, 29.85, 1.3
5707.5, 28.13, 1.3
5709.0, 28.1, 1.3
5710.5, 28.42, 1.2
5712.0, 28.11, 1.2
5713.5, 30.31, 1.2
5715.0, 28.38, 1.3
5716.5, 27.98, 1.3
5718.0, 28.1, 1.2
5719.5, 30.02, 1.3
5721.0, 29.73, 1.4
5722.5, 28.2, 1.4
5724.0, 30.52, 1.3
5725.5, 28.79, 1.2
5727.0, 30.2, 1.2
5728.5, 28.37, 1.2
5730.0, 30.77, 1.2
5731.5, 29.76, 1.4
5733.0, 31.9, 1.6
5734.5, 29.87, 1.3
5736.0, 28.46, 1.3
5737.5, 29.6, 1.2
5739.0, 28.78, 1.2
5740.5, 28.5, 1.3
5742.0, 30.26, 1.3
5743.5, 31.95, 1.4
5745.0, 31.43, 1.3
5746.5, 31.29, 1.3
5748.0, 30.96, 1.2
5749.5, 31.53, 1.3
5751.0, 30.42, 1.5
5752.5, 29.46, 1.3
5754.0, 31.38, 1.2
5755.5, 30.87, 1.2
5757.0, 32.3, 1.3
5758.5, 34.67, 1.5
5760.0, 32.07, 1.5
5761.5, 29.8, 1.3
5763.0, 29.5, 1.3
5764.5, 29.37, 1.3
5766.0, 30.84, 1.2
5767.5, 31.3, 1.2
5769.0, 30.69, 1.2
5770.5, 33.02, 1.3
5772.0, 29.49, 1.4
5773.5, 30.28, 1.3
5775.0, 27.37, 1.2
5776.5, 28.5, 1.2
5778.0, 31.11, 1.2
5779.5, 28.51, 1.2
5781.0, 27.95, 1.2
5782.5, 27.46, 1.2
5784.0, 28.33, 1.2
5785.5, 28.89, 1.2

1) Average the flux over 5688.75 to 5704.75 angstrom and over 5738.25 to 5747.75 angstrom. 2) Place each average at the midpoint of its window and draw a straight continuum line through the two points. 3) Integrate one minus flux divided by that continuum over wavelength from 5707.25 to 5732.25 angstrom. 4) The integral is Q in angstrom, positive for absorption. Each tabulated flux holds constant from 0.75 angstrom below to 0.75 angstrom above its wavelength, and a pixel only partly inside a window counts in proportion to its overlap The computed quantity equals 0.8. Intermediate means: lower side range 29.7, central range 29.1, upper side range 30.4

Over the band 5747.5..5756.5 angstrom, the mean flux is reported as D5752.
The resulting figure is 30.8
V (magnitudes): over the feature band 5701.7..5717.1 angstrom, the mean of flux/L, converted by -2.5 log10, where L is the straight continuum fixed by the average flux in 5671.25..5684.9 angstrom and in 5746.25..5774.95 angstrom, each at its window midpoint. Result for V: 0.06 mag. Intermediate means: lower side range 29.8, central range 28.7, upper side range 30.9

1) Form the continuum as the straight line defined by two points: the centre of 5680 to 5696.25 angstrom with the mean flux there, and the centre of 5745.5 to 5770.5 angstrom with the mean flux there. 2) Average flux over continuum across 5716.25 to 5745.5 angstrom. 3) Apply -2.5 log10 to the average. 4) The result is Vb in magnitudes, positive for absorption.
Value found 0.02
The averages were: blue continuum 29.1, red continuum 31.1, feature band 29.7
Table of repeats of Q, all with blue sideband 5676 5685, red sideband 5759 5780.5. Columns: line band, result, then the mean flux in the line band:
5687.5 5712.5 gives 0.4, 29.2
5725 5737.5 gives 0.1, 29.8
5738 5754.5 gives -0.3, 30.5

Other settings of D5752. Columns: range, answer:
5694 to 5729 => 29.2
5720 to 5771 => 30.5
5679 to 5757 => 29.6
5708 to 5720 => 28.6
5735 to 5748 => 30.1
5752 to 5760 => 31.8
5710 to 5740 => 29.3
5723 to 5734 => 30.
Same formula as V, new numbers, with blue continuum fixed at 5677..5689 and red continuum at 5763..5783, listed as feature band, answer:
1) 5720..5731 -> 0.00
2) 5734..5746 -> -0.01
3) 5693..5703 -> -0.03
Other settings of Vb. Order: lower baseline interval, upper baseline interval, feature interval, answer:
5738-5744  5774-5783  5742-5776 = -0.06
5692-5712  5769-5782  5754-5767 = -0.06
